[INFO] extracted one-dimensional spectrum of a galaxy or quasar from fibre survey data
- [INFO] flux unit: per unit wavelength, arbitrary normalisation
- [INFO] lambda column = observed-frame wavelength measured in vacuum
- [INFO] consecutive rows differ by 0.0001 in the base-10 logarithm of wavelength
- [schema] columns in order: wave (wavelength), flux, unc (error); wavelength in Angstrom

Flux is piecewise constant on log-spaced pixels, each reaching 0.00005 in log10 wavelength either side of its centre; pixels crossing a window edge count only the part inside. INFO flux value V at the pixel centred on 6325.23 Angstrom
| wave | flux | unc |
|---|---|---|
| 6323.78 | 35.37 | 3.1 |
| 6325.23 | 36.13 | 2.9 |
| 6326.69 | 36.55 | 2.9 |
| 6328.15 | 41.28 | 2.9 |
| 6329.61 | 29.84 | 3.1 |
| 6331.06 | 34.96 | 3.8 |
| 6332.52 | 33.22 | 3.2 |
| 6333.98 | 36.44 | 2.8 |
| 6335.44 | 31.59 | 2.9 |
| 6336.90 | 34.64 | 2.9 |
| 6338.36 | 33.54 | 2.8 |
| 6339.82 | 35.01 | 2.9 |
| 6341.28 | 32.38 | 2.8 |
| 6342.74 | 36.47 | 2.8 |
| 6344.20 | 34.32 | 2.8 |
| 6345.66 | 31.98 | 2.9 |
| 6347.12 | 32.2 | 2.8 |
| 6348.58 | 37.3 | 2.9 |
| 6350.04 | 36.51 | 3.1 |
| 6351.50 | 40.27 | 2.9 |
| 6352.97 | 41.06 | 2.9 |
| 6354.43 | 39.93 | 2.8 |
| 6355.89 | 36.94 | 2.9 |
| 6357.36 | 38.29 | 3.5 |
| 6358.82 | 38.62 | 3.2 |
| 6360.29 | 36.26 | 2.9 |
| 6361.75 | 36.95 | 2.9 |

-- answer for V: 36.13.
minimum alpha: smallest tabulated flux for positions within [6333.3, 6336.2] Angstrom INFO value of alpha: 31.59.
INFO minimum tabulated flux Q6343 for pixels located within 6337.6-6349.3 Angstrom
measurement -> 31.98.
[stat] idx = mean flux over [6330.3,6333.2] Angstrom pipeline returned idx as 34.1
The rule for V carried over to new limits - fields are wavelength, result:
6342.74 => 36.47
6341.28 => 32.38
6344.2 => 34.32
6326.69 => 36.55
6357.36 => 38.29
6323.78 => 35.37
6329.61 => 29.84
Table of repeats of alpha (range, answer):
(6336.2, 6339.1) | 33.54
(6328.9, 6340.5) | 29.84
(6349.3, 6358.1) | 36.51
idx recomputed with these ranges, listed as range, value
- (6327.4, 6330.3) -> 35.6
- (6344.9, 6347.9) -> 32.2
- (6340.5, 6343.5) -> 34.4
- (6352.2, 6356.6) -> 39.3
